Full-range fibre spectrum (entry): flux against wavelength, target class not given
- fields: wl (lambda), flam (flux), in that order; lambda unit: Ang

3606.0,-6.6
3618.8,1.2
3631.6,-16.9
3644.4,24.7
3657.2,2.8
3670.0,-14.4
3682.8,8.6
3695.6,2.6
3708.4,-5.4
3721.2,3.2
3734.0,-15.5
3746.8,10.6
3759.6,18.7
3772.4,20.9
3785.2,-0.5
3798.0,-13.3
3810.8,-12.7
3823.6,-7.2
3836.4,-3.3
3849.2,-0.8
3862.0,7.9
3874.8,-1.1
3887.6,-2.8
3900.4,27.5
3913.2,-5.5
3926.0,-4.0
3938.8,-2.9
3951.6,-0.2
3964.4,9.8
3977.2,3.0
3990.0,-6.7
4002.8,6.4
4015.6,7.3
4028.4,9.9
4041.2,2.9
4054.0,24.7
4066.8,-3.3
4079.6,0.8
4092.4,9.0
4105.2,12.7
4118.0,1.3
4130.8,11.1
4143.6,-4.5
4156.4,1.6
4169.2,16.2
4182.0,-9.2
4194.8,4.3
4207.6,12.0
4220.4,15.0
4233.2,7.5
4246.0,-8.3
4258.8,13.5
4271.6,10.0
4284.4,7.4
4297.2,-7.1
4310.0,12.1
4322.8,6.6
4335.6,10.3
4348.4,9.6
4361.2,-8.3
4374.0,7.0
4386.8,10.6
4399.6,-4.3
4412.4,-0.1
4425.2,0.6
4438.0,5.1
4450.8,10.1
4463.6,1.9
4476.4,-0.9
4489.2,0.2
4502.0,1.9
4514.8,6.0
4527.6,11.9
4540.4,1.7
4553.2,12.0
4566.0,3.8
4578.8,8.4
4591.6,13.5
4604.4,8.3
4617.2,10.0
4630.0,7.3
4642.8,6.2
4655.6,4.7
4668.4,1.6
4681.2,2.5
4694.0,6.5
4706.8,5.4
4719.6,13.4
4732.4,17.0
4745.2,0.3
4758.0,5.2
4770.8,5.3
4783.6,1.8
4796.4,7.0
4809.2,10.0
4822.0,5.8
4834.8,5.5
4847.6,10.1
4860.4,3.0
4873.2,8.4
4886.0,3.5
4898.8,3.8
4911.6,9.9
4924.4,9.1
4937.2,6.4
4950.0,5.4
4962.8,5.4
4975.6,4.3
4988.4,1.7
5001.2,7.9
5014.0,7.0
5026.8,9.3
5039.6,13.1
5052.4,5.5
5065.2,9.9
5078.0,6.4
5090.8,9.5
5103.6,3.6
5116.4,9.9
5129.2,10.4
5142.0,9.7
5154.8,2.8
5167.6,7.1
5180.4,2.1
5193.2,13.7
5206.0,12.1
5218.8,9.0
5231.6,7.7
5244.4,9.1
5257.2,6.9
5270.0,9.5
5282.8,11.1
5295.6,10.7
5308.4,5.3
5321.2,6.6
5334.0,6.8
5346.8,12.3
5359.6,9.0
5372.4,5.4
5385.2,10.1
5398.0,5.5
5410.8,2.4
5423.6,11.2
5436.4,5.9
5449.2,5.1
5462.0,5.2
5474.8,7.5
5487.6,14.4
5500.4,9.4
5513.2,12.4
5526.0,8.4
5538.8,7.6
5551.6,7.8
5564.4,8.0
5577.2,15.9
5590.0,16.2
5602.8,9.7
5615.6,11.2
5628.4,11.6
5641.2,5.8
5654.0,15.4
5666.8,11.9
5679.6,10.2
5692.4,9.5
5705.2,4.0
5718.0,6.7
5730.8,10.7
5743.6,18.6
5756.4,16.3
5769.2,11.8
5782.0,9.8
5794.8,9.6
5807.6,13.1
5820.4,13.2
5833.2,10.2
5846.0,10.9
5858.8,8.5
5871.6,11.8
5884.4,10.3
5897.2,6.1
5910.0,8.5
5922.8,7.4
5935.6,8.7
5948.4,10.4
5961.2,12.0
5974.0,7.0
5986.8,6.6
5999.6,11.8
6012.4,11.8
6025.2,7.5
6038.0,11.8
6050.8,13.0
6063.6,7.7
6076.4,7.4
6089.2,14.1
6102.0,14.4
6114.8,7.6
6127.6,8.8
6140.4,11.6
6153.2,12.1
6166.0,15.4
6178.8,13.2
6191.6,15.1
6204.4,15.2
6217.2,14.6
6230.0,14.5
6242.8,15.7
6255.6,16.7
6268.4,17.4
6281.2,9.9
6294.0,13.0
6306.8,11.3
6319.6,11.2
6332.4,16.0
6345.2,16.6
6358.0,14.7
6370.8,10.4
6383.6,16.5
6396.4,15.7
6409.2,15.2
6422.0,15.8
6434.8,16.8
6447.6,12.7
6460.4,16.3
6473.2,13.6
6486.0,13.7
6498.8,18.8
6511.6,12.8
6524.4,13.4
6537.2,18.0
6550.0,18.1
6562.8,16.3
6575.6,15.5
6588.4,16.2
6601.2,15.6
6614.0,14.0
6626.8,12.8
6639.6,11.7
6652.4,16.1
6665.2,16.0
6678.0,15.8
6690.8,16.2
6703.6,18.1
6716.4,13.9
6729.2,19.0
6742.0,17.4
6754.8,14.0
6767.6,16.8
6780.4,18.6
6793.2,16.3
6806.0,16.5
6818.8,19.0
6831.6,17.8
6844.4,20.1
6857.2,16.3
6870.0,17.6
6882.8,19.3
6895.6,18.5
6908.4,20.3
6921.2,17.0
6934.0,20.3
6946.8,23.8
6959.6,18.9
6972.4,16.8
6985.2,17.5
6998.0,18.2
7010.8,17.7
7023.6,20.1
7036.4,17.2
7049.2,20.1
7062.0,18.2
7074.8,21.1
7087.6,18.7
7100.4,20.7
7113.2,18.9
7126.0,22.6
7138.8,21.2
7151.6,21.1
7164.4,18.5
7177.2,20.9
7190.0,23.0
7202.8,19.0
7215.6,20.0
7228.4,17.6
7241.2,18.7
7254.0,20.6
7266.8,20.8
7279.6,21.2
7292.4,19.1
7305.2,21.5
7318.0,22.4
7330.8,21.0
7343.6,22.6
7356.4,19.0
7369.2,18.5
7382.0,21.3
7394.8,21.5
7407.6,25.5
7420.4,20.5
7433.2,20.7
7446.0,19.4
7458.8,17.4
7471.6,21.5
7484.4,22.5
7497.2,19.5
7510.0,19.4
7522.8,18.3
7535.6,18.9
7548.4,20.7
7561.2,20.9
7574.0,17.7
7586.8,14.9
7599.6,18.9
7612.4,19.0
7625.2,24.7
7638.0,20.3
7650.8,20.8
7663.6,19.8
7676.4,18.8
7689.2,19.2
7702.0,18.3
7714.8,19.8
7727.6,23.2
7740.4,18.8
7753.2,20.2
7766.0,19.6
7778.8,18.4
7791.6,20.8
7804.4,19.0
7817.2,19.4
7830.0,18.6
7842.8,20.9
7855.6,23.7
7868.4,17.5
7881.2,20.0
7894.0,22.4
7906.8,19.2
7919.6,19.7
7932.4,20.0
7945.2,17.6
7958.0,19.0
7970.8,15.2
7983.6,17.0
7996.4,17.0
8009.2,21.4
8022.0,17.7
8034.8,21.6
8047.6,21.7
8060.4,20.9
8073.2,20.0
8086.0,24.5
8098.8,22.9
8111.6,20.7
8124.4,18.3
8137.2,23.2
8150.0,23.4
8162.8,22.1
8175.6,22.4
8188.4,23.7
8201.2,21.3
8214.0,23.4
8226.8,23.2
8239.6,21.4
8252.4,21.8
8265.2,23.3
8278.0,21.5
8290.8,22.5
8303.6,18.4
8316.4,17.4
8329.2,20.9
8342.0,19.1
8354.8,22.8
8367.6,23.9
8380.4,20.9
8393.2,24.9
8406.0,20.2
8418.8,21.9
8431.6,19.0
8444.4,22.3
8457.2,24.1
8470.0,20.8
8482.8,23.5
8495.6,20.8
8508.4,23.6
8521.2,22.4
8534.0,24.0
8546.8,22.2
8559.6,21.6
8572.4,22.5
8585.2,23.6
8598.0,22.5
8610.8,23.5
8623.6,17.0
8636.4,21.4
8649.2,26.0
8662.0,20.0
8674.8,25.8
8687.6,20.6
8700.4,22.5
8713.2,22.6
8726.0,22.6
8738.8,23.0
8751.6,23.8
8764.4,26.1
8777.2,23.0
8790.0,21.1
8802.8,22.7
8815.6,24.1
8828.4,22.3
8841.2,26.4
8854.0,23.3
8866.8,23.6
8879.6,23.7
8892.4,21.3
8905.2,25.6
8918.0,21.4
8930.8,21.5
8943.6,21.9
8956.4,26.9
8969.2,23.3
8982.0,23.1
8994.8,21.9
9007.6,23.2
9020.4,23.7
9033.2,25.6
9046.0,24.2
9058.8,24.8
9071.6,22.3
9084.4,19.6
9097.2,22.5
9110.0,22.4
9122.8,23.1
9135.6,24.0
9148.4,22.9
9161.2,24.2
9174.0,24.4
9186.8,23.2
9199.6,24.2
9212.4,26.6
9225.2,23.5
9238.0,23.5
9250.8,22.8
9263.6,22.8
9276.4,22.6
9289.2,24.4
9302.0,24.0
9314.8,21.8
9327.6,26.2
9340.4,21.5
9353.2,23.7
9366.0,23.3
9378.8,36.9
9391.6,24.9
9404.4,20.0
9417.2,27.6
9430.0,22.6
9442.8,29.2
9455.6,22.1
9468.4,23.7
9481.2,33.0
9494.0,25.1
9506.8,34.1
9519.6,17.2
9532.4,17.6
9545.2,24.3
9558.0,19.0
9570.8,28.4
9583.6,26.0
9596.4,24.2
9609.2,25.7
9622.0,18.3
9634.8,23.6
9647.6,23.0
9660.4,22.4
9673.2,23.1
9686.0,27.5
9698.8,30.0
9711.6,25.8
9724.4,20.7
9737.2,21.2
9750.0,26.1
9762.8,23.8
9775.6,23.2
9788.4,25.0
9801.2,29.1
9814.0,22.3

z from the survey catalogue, 0.54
